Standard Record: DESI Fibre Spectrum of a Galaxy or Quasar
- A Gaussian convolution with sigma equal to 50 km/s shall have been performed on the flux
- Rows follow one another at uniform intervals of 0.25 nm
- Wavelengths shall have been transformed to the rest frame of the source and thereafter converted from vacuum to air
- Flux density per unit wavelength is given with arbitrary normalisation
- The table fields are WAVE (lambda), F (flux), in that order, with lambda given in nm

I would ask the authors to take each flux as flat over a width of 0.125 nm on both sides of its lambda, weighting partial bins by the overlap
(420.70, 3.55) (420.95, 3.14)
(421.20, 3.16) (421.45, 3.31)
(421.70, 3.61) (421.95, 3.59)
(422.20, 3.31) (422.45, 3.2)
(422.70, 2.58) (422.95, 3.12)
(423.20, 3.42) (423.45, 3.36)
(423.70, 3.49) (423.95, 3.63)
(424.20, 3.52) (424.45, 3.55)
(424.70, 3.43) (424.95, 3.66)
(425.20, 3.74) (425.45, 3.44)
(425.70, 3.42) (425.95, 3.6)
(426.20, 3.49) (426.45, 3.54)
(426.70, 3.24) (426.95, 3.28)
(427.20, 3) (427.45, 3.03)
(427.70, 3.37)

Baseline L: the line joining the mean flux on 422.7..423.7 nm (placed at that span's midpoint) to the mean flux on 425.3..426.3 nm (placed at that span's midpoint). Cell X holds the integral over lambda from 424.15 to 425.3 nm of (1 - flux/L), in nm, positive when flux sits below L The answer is -0.066 nm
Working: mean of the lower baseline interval 3.23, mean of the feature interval 3.58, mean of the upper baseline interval 3.49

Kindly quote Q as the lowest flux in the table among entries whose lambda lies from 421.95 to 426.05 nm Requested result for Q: 2.58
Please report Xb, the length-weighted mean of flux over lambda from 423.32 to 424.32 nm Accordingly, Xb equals 3.5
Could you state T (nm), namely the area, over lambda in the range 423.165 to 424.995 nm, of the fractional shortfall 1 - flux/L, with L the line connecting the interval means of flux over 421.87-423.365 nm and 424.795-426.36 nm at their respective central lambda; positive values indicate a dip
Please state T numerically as -0.07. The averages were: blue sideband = 3.2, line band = 3.51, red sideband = 3.56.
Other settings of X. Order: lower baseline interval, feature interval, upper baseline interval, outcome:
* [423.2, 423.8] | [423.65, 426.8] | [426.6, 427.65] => -0.220 nm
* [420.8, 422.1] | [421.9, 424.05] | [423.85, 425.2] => 0.113 nm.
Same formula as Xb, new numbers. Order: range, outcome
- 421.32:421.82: 3.46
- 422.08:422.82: 3.03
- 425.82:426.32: 3.54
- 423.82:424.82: 3.53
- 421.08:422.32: 3.4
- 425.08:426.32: 3.54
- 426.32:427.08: 3.35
